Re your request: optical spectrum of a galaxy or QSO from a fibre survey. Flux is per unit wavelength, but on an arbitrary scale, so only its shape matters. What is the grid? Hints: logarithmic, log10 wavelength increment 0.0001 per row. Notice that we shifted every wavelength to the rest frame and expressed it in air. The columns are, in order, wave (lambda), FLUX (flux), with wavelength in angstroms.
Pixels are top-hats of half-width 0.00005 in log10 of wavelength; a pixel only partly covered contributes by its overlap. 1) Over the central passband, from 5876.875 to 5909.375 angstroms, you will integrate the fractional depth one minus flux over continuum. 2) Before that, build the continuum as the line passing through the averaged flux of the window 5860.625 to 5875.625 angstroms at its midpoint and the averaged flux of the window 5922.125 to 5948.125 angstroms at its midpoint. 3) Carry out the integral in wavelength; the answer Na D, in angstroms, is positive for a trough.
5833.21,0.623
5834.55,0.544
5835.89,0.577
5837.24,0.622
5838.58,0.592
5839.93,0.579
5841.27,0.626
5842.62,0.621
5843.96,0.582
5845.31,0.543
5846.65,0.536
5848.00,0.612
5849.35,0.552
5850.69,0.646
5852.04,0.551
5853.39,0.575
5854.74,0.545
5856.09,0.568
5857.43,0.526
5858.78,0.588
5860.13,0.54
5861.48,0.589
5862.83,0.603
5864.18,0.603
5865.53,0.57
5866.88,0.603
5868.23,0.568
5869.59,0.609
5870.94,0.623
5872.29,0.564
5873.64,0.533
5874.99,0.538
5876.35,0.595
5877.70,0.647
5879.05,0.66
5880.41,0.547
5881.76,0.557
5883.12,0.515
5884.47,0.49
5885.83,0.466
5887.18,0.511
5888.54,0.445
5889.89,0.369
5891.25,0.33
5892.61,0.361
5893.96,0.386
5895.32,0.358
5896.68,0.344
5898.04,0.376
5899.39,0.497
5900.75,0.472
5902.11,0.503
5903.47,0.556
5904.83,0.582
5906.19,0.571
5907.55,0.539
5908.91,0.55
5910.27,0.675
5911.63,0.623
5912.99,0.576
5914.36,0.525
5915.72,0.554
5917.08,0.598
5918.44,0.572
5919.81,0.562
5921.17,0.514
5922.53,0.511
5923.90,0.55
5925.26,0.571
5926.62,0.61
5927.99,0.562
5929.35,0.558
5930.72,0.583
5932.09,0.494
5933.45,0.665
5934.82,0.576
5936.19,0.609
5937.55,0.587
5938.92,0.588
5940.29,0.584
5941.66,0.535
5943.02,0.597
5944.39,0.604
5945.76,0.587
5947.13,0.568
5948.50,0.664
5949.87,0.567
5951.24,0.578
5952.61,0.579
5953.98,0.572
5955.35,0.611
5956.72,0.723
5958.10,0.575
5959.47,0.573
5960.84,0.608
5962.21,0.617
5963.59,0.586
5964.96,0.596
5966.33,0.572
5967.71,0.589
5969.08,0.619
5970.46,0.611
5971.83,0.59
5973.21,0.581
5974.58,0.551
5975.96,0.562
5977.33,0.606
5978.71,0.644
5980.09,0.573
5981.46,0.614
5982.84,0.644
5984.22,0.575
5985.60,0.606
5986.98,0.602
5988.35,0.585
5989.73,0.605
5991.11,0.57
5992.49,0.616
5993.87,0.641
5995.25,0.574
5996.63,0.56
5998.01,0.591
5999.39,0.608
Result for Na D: 5.3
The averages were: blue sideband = 0.582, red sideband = 0.577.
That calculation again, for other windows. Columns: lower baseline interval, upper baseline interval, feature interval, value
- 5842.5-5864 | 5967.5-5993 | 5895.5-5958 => 2.5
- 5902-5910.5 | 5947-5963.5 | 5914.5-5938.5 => 0.6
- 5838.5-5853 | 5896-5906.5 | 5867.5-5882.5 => -1.5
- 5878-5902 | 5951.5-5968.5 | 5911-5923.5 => -1.2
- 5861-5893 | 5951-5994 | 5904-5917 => -0.4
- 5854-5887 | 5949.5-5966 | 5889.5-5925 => 4.7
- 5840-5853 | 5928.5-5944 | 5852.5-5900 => 5.2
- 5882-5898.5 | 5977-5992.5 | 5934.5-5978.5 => -3.8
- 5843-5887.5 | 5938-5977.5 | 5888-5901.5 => 4.3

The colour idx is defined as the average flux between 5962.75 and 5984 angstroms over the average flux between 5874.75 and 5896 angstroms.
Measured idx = 1.23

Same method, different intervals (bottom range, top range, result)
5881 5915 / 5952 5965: 1.24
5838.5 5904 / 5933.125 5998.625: 1.12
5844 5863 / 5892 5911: 0.85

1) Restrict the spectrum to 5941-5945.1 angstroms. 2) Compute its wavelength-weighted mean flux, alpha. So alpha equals 0.58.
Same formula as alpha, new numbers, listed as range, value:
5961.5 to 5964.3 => 0.601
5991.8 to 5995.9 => 0.611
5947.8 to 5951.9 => 0.603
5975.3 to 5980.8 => 0.597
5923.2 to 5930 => 0.57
